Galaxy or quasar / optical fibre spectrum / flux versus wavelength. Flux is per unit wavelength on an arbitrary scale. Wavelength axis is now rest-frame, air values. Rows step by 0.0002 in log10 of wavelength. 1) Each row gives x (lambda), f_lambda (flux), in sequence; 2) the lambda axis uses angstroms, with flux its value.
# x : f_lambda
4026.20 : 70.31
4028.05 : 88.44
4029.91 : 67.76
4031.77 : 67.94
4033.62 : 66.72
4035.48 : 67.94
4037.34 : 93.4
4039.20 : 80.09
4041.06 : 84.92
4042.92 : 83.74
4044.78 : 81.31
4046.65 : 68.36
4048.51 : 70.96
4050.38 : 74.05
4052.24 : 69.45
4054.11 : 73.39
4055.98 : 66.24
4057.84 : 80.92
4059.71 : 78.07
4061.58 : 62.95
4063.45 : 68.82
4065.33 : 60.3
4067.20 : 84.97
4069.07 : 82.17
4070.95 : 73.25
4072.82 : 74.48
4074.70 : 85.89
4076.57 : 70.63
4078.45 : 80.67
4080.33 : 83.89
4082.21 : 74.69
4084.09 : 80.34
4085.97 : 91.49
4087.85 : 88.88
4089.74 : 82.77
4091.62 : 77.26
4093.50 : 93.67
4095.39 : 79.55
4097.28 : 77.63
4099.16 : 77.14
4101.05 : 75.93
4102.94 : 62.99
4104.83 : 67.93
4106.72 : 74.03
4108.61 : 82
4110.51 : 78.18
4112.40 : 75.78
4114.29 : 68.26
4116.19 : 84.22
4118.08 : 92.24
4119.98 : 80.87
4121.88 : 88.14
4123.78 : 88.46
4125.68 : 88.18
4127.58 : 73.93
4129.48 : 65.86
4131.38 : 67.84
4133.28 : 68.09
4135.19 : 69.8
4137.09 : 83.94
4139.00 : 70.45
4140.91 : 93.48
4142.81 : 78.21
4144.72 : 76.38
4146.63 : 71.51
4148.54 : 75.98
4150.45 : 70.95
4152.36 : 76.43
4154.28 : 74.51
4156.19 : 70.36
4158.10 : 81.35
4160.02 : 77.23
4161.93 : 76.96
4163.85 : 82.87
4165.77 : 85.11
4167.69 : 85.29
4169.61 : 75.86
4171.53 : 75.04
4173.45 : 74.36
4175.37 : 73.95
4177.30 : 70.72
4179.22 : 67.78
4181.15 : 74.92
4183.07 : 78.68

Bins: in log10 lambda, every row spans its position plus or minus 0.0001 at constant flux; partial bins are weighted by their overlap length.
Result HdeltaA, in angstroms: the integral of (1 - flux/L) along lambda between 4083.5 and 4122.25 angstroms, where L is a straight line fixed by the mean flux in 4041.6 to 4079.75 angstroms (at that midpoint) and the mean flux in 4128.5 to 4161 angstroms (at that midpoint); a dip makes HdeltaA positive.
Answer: -2.61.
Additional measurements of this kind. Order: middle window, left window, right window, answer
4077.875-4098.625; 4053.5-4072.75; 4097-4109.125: -2.6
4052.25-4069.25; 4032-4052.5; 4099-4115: 0.7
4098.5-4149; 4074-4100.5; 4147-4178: 1.4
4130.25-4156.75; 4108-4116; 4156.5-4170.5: 1.3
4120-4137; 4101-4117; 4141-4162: -0.4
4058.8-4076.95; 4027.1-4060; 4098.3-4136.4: 0.4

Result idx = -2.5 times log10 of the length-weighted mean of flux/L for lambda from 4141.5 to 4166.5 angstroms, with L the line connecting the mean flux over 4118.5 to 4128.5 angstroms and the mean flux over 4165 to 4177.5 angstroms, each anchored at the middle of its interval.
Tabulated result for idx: 0.041 mag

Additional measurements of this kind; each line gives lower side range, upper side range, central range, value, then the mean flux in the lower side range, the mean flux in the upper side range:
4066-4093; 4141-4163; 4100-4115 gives 0.08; 80.9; 76.2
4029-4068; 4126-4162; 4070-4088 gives -0.08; 73.9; 75.1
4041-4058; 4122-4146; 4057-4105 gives -0.03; 74.6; 77.4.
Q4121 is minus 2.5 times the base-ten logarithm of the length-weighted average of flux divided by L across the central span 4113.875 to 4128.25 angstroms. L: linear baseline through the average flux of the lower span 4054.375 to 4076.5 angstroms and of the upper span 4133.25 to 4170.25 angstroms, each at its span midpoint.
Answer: -0.10 mag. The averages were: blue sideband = 74.2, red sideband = 77.5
